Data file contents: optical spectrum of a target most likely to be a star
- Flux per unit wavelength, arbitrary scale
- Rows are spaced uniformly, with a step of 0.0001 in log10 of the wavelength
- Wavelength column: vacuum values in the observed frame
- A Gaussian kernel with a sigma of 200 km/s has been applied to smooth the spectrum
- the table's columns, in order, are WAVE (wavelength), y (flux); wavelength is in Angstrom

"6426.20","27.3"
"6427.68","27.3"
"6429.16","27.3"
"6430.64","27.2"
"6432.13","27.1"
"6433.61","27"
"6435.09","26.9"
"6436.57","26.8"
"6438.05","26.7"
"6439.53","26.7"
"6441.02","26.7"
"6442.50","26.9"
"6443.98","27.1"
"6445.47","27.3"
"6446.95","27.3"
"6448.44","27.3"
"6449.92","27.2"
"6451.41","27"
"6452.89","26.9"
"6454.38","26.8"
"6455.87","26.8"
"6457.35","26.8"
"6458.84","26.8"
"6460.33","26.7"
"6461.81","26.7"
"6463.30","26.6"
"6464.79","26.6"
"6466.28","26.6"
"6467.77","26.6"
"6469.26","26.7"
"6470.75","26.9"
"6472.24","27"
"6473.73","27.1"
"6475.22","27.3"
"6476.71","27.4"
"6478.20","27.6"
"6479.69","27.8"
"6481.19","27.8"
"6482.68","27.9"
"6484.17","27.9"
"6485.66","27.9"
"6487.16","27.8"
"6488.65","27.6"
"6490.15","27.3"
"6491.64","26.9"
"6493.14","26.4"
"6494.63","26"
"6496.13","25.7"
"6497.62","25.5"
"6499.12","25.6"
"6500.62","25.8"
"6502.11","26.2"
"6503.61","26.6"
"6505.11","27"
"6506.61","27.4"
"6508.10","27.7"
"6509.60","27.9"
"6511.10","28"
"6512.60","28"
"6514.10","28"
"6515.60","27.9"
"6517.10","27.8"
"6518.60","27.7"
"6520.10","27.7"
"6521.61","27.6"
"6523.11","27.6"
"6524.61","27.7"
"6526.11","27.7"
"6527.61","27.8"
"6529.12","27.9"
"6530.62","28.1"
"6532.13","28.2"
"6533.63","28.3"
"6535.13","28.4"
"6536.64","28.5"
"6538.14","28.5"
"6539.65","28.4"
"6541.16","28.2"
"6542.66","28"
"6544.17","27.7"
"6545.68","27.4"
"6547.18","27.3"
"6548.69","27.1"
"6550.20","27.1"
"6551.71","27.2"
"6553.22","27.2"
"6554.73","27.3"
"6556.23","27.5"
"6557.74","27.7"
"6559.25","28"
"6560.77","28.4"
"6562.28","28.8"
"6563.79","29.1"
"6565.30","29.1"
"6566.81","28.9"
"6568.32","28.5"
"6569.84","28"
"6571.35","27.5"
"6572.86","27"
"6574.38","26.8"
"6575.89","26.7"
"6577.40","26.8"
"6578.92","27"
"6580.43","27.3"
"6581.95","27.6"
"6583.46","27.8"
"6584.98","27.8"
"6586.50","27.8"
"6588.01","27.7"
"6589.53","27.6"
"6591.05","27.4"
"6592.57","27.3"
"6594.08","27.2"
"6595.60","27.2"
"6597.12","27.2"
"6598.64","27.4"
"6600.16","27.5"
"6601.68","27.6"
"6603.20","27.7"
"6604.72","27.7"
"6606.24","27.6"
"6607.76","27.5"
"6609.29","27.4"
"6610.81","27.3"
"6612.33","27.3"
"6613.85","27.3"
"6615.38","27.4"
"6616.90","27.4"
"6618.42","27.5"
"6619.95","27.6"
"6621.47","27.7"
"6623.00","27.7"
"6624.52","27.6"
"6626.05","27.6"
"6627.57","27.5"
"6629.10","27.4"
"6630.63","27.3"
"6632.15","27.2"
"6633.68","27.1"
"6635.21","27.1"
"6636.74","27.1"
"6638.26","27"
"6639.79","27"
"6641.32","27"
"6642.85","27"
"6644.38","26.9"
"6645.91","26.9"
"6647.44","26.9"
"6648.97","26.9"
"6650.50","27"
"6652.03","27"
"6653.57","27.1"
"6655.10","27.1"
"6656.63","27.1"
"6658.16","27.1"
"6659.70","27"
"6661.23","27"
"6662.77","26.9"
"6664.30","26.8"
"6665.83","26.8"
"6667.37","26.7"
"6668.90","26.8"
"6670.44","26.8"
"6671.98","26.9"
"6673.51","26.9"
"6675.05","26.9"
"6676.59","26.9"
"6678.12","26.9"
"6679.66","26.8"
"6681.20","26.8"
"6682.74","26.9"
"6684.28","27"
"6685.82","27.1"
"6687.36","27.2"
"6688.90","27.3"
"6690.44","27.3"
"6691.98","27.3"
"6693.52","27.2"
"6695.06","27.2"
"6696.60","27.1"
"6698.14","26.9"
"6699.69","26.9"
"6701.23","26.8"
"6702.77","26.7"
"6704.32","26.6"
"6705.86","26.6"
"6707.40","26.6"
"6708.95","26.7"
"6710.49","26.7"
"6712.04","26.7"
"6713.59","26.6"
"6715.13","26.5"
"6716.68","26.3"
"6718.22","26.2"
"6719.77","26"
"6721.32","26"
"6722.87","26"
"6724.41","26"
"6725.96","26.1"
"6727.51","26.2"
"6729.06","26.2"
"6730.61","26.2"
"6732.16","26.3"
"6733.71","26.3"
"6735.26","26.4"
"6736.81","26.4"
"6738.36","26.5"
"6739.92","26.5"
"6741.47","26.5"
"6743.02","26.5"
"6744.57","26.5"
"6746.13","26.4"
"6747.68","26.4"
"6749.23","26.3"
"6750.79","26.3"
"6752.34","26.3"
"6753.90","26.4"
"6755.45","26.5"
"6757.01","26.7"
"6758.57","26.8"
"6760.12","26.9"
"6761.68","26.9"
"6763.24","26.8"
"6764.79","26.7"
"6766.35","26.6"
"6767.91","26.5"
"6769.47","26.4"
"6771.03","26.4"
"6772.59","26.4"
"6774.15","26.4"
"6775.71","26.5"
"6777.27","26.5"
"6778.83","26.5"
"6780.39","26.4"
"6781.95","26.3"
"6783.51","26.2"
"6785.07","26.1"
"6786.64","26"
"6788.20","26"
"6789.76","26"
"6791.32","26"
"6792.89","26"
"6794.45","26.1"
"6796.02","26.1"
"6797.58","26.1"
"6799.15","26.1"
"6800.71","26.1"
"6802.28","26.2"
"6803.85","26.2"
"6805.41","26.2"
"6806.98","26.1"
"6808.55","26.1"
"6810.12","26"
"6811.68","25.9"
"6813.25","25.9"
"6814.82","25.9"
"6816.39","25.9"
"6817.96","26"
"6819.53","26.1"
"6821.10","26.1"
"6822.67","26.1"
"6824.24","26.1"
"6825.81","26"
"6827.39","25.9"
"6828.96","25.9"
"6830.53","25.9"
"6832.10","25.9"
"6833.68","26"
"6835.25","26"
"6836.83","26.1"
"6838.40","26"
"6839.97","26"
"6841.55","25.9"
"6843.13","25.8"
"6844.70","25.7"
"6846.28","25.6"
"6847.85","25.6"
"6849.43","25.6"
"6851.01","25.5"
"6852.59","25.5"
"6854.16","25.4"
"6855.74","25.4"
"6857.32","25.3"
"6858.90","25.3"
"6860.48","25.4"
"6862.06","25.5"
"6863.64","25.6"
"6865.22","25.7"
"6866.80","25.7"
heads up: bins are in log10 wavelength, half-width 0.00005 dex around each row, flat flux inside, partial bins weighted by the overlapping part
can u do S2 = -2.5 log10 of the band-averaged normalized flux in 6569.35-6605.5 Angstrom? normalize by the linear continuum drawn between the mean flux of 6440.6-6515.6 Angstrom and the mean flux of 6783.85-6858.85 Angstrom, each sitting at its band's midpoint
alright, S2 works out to -0.03 mag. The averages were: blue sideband 27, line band 27.4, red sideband 25.9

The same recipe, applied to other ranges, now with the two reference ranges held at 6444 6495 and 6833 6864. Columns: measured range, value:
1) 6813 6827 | -0.010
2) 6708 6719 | -0.014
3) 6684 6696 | -0.039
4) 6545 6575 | -0.041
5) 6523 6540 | -0.049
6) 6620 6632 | -0.042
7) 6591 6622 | -0.034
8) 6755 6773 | -0.027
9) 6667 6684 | -0.022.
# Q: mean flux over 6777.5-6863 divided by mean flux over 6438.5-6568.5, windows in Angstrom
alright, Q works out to 0.9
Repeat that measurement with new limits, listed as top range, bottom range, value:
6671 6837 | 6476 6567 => 0.96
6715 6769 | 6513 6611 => 0.95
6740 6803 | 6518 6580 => 0.95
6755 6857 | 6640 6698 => 0.97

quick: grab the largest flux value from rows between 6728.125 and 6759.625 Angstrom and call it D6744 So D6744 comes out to 26.8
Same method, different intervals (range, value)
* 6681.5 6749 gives 27.3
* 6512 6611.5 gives 29.1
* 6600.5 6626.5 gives 27.7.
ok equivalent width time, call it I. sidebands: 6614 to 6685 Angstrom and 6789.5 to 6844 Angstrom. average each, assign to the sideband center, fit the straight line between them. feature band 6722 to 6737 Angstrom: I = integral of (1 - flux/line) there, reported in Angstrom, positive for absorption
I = 0.2 Angstrom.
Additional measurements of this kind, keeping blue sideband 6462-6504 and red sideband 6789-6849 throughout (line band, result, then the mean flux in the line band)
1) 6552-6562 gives -0.4 Angstrom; 27.7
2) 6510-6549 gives -1.7 Angstrom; 27.9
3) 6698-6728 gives -0.2 Angstrom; 26.4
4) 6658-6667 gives -0.2 Angstrom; 26.9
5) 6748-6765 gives -0.3 Angstrom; 26.6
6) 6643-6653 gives -0.2 Angstrom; 26.9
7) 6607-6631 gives -0.9 Angstrom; 27.5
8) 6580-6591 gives -0.4 Angstrom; 27.6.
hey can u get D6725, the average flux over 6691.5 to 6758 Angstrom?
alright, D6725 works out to 26.5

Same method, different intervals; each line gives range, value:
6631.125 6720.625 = 26.9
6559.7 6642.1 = 27.5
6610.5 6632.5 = 27.5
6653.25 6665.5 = 27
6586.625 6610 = 27.5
